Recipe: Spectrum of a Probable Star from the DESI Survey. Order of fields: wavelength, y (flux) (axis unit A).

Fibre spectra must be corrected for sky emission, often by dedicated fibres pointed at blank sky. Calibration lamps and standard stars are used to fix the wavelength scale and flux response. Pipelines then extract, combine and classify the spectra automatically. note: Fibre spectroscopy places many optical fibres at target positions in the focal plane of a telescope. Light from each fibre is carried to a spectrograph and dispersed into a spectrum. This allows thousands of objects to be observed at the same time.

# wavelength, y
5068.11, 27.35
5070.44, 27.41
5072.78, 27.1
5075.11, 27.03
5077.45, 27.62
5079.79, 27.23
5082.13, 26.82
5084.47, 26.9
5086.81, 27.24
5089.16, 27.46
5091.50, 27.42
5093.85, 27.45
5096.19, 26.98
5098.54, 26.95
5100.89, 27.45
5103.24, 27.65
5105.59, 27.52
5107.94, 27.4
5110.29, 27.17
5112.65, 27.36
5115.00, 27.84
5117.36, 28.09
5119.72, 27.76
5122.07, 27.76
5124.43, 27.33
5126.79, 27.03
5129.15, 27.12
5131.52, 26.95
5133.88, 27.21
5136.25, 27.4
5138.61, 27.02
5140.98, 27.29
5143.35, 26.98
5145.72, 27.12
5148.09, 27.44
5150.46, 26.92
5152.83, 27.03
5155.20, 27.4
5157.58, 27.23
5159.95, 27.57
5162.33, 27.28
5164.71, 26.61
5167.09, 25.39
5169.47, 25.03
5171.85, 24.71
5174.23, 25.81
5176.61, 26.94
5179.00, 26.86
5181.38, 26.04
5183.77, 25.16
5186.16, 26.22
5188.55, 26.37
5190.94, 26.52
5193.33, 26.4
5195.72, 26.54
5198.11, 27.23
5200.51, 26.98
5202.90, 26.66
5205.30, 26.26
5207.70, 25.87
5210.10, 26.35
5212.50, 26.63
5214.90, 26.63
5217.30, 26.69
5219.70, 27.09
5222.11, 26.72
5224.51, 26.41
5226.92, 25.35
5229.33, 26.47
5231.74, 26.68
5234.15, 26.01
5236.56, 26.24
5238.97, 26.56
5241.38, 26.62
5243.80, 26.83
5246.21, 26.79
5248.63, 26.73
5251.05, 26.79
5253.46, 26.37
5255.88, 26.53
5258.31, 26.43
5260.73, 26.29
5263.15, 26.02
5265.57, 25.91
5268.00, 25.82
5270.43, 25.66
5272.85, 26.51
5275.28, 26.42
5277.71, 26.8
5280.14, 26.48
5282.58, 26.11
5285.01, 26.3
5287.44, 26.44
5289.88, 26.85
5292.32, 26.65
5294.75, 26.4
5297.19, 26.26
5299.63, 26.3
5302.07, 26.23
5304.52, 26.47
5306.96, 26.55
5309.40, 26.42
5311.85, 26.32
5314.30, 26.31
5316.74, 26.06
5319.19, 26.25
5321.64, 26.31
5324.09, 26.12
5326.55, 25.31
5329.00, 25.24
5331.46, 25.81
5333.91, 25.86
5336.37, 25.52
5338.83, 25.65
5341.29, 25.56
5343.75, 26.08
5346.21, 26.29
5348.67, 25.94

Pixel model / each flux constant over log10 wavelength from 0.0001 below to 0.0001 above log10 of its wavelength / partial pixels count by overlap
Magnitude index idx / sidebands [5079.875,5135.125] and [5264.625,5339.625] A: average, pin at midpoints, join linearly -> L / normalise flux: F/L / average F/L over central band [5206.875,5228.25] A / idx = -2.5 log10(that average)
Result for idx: 0.01 mag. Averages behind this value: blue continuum 27.3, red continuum 26.2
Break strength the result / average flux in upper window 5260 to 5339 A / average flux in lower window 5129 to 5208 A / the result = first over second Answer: 0.98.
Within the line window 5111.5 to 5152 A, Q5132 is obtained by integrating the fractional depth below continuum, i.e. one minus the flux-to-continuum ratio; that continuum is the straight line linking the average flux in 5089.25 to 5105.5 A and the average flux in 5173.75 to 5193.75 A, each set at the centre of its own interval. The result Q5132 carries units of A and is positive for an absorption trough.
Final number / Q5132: -0.6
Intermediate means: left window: 27.3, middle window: 27.3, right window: 26.3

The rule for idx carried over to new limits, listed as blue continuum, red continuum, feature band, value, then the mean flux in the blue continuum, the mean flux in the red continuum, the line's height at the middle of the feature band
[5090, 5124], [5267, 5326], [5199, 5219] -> 0.01 mag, 27.5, 26.3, 26.9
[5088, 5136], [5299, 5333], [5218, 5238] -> 0.01 mag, 27.4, 26.1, 26.7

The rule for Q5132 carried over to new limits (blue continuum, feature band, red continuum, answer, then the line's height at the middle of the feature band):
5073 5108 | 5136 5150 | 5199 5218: -0.1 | 26.9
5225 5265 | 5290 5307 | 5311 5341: -0.2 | 26.1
